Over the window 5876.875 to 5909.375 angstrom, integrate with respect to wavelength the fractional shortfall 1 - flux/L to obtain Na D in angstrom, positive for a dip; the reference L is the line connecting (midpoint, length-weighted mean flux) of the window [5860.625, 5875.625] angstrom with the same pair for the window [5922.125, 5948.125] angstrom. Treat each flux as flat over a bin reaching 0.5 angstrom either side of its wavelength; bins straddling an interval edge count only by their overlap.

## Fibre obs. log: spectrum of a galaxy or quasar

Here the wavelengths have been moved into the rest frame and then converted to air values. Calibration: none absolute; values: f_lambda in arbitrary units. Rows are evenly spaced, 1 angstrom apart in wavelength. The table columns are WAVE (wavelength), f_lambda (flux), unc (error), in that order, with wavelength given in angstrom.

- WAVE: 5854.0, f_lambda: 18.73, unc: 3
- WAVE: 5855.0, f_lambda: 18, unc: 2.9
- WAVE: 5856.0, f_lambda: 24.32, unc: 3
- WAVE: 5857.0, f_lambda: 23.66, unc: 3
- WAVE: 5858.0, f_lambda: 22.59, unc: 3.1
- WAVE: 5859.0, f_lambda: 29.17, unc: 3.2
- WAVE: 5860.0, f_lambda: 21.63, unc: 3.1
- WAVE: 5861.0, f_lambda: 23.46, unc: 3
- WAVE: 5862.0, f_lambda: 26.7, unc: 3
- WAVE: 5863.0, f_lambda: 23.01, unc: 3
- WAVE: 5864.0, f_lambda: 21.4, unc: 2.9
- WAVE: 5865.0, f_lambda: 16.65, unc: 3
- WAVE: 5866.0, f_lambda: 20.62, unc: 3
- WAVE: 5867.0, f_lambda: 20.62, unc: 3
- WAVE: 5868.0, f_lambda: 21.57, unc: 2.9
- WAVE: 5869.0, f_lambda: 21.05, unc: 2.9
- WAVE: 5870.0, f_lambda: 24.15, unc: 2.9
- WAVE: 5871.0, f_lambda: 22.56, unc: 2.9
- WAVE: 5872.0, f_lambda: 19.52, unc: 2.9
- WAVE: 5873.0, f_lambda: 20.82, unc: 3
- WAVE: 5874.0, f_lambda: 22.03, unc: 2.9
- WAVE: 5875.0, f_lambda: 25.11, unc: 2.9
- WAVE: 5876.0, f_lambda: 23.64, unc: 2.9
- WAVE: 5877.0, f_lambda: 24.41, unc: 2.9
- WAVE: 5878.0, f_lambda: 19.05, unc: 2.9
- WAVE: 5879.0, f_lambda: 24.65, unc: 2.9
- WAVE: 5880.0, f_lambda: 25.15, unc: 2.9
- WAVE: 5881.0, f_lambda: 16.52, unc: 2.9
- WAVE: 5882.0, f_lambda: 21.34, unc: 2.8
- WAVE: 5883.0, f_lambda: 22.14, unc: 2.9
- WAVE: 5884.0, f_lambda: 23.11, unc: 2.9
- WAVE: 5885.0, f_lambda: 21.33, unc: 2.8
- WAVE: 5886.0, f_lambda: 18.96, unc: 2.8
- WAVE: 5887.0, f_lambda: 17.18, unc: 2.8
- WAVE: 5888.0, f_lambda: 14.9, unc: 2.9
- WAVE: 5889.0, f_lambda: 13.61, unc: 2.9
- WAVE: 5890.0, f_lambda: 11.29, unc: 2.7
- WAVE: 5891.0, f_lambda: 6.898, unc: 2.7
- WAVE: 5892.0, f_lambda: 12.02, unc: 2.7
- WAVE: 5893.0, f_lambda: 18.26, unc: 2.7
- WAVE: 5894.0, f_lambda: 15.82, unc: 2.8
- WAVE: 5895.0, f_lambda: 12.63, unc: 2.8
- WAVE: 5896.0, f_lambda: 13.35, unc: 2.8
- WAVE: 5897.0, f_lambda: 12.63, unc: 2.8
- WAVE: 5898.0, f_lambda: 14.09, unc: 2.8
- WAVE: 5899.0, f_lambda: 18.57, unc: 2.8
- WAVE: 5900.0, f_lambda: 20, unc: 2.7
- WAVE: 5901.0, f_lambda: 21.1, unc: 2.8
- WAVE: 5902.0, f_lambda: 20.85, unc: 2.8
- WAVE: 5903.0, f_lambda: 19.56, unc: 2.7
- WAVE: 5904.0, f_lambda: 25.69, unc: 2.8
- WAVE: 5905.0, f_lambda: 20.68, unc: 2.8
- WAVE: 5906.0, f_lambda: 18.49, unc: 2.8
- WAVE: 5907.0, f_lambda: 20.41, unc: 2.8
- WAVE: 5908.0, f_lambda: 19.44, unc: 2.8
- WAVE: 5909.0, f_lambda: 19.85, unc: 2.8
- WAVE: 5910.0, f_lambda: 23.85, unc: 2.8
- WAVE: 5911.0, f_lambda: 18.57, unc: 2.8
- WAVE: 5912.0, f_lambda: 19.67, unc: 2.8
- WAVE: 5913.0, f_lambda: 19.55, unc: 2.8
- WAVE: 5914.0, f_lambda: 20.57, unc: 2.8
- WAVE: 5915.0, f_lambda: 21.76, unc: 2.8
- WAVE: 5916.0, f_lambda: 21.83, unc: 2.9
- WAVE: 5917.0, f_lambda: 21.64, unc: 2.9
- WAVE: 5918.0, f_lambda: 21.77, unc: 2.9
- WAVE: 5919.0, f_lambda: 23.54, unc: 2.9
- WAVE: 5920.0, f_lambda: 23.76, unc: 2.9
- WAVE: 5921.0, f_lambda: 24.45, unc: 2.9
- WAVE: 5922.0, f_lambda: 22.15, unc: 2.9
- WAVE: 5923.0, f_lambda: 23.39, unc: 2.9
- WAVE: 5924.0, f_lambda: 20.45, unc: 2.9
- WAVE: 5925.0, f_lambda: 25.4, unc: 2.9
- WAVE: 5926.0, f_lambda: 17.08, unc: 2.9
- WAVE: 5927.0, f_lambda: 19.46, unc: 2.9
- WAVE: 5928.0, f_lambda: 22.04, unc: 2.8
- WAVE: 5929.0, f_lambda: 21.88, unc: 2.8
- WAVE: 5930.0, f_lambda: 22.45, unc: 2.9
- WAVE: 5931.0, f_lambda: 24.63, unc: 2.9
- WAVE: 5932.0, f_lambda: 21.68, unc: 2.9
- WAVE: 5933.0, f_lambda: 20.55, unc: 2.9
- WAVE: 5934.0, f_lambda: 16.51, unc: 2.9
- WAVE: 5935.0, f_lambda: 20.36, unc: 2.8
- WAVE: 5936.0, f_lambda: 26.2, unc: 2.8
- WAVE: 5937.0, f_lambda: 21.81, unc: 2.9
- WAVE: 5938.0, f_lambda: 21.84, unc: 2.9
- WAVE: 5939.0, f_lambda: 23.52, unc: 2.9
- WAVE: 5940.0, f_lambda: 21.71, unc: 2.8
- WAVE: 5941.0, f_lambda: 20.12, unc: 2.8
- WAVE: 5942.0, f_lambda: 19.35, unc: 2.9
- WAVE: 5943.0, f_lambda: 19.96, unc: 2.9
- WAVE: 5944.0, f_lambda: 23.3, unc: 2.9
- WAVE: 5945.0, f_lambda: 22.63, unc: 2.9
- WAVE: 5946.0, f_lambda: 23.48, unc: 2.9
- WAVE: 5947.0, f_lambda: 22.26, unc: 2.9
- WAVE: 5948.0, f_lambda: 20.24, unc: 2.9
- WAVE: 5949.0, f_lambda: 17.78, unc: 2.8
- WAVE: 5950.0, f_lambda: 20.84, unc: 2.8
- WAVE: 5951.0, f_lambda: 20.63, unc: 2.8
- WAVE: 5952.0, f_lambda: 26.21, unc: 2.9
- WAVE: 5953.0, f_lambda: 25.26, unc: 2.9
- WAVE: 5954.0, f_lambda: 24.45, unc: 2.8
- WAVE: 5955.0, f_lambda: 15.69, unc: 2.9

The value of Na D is 5.4 angstrom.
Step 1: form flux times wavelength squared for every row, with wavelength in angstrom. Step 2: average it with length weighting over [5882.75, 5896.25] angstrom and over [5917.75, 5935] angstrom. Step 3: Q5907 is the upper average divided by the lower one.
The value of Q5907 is 1.4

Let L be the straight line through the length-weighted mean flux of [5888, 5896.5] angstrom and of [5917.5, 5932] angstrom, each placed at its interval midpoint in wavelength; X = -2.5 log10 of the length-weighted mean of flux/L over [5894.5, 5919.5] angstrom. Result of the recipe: -0.14 mag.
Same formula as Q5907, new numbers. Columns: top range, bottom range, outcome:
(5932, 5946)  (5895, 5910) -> 1.15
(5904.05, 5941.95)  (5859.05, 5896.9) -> 1.11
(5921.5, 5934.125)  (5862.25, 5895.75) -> 1.12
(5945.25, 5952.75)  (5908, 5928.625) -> 1.02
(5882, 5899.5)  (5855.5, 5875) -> 0.71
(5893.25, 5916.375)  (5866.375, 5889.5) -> 0.92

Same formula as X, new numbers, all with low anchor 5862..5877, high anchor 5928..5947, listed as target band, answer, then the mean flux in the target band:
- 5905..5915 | 0.09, 20.2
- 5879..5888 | 0.06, 20.6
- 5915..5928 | -0.01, 22.1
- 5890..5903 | 0.37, 15.5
